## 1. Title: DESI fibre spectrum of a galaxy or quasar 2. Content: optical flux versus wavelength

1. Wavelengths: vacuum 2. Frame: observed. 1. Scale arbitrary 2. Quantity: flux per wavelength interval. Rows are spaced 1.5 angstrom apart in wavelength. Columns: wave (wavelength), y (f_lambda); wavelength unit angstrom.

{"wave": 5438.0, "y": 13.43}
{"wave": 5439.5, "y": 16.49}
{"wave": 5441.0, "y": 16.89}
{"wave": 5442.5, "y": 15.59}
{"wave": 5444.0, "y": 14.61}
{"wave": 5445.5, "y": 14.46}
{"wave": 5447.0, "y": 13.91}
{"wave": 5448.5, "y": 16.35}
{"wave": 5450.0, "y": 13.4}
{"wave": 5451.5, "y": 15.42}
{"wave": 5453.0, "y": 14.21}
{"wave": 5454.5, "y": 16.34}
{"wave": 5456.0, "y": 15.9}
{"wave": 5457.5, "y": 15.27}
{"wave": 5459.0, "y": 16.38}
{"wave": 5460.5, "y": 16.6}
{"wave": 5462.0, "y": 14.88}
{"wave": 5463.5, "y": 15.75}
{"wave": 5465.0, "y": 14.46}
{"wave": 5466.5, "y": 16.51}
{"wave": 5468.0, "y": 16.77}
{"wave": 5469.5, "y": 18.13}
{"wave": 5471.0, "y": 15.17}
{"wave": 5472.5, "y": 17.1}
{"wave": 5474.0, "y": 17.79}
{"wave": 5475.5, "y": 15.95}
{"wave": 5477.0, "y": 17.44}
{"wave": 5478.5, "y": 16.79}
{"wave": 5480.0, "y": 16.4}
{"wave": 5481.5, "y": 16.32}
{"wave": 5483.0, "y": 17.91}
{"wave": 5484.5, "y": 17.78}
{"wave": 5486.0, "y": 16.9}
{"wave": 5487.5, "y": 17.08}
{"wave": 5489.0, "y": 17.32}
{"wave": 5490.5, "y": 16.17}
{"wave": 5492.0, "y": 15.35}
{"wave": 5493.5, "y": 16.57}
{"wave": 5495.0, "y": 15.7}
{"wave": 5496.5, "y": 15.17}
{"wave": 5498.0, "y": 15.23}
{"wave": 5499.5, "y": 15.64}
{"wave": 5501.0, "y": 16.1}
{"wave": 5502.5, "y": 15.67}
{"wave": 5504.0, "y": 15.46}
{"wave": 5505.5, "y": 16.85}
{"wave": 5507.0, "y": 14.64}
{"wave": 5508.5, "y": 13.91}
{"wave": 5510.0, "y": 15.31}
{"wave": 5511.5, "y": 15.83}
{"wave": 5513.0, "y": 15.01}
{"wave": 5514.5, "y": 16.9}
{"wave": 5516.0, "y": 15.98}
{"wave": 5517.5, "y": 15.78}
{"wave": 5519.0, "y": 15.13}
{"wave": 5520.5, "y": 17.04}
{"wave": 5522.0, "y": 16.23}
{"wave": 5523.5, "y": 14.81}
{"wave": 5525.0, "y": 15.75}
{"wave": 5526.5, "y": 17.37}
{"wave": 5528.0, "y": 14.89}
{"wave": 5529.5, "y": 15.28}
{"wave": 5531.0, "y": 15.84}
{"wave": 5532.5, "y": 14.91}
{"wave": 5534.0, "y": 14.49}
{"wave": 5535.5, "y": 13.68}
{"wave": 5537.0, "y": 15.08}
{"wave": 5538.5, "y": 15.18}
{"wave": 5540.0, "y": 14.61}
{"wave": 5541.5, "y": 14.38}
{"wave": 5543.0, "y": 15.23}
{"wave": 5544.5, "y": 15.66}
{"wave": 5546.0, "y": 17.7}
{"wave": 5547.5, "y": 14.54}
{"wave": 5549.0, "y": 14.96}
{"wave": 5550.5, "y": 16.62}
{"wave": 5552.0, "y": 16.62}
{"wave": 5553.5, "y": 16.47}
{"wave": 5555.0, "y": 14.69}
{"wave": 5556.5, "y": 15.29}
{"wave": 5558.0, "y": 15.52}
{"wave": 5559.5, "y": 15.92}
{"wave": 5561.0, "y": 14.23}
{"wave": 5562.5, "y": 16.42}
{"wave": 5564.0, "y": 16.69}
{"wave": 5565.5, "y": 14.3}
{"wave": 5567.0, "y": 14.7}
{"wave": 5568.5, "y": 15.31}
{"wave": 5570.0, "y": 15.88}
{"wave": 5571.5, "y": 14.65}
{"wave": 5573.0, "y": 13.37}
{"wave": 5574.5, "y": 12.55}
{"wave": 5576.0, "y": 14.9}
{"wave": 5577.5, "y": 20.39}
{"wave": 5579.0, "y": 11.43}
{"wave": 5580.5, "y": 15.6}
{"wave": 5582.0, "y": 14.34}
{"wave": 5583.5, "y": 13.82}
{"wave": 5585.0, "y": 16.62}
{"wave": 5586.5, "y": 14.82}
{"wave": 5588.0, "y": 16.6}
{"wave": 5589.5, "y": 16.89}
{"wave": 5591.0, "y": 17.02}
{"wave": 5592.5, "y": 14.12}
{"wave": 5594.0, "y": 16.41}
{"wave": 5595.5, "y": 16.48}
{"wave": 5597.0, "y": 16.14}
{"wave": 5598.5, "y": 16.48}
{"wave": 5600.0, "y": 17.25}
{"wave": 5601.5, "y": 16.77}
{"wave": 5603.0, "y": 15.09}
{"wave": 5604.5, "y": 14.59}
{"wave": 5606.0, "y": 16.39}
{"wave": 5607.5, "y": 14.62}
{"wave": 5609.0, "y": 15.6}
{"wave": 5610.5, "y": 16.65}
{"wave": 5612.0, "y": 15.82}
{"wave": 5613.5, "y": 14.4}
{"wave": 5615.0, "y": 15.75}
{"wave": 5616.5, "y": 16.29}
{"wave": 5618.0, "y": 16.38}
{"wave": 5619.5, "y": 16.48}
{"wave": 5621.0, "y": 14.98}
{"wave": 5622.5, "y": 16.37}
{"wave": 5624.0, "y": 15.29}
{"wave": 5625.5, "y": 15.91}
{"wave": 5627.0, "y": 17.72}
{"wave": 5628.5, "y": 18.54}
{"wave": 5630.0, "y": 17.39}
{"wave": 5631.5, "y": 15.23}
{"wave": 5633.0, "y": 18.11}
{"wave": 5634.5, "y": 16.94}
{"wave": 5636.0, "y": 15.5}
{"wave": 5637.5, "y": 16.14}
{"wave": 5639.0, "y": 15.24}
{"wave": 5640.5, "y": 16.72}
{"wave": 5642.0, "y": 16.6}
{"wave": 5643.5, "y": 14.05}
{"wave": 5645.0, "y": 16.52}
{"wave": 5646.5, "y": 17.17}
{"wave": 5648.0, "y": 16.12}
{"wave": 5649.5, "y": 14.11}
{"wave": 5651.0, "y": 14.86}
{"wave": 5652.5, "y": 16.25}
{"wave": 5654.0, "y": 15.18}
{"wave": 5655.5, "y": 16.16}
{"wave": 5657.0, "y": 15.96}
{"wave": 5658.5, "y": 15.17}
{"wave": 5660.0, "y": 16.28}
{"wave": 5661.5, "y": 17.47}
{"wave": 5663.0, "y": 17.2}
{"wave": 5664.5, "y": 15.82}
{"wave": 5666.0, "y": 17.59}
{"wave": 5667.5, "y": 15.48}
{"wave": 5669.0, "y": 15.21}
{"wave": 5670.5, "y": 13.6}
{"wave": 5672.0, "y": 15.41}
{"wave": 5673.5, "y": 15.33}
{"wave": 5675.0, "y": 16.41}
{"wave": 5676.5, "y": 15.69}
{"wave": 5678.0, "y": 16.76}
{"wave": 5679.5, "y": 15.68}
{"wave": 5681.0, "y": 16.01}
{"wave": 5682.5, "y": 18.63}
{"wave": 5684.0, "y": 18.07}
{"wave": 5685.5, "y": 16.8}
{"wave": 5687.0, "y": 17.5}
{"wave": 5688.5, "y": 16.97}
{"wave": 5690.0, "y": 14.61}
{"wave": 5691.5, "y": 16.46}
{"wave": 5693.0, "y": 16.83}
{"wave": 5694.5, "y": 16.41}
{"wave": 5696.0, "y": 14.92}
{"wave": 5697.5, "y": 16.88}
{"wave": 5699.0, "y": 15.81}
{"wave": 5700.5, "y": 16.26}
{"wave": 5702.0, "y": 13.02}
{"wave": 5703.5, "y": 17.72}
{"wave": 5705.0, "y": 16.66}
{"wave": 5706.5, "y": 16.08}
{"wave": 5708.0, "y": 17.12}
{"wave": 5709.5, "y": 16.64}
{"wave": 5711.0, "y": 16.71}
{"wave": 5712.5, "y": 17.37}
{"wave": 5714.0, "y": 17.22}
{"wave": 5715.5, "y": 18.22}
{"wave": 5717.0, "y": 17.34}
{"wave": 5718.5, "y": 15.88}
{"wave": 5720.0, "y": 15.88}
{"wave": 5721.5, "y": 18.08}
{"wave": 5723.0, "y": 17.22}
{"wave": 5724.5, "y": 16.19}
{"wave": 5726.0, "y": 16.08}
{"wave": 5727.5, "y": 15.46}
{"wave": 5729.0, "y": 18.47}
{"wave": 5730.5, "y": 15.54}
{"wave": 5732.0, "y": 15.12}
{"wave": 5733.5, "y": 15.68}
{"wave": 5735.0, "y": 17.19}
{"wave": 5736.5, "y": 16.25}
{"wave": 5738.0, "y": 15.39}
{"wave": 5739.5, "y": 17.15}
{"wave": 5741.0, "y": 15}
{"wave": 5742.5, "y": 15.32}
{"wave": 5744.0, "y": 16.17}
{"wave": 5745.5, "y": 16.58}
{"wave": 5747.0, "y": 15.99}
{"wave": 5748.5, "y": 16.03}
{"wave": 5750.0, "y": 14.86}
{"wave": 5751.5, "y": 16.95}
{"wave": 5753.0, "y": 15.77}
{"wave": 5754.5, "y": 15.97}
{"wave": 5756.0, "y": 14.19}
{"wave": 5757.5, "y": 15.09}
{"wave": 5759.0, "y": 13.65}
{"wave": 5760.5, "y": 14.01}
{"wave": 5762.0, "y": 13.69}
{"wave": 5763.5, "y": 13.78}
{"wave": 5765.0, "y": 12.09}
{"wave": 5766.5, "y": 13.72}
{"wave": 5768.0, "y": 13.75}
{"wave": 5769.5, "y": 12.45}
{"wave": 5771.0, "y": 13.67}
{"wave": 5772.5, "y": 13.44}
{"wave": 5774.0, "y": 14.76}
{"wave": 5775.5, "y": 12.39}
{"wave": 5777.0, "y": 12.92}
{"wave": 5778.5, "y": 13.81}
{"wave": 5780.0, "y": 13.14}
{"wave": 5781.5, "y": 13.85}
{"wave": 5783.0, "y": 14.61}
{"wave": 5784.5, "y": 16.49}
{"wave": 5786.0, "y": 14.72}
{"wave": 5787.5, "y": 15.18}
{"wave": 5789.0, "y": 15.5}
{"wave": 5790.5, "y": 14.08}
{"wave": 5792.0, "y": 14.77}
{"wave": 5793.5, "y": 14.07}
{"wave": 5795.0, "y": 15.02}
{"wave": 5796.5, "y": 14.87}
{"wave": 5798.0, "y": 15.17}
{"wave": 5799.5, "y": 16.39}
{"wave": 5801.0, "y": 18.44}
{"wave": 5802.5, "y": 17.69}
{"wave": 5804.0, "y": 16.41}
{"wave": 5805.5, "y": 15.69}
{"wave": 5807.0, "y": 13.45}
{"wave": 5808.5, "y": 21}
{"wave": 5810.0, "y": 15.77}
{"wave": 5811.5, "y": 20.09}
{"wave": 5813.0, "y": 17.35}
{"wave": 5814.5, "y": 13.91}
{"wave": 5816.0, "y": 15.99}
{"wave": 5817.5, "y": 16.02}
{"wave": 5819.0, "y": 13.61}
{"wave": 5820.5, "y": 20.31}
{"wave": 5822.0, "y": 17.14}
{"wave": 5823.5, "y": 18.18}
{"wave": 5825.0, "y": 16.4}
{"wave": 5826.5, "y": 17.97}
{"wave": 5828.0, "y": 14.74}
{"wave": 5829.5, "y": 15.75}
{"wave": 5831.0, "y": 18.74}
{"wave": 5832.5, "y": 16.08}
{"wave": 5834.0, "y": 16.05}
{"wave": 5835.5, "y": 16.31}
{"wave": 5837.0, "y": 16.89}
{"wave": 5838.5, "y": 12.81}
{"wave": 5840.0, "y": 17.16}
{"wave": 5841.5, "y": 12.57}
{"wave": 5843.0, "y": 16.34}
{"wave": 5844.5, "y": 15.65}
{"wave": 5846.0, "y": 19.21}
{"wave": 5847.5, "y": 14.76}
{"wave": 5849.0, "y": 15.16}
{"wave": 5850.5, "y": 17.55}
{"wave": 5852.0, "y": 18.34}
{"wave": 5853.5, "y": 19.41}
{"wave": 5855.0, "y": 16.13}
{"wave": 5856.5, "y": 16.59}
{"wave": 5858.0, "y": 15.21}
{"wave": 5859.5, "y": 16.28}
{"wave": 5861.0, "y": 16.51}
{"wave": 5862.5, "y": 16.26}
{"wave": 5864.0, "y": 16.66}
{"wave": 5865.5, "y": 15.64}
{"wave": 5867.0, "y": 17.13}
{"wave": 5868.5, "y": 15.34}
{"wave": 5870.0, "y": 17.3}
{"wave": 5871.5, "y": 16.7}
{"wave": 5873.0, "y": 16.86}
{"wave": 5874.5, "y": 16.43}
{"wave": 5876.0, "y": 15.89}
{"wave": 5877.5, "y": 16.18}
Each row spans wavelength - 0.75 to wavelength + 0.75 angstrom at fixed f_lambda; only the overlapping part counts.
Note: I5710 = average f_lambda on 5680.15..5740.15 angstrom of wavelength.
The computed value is 16.5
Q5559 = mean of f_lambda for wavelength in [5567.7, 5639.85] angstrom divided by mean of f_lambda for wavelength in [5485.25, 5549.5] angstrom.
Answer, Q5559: 1.01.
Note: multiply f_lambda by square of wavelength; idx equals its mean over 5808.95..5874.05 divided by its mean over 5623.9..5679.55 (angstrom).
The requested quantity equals 1.10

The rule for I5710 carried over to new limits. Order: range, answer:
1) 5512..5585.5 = 15.4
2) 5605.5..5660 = 16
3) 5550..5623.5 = 15.6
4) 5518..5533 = 15.7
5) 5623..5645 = 16.4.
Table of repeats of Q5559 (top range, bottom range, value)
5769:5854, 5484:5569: 1.01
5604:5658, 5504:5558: 1.03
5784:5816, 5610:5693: 0.99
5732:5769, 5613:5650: 0.94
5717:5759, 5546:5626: 1.03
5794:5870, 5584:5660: 1.03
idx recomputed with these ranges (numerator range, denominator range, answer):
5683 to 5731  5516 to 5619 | 1.12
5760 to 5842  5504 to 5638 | 1.06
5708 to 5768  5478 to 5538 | 1.08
